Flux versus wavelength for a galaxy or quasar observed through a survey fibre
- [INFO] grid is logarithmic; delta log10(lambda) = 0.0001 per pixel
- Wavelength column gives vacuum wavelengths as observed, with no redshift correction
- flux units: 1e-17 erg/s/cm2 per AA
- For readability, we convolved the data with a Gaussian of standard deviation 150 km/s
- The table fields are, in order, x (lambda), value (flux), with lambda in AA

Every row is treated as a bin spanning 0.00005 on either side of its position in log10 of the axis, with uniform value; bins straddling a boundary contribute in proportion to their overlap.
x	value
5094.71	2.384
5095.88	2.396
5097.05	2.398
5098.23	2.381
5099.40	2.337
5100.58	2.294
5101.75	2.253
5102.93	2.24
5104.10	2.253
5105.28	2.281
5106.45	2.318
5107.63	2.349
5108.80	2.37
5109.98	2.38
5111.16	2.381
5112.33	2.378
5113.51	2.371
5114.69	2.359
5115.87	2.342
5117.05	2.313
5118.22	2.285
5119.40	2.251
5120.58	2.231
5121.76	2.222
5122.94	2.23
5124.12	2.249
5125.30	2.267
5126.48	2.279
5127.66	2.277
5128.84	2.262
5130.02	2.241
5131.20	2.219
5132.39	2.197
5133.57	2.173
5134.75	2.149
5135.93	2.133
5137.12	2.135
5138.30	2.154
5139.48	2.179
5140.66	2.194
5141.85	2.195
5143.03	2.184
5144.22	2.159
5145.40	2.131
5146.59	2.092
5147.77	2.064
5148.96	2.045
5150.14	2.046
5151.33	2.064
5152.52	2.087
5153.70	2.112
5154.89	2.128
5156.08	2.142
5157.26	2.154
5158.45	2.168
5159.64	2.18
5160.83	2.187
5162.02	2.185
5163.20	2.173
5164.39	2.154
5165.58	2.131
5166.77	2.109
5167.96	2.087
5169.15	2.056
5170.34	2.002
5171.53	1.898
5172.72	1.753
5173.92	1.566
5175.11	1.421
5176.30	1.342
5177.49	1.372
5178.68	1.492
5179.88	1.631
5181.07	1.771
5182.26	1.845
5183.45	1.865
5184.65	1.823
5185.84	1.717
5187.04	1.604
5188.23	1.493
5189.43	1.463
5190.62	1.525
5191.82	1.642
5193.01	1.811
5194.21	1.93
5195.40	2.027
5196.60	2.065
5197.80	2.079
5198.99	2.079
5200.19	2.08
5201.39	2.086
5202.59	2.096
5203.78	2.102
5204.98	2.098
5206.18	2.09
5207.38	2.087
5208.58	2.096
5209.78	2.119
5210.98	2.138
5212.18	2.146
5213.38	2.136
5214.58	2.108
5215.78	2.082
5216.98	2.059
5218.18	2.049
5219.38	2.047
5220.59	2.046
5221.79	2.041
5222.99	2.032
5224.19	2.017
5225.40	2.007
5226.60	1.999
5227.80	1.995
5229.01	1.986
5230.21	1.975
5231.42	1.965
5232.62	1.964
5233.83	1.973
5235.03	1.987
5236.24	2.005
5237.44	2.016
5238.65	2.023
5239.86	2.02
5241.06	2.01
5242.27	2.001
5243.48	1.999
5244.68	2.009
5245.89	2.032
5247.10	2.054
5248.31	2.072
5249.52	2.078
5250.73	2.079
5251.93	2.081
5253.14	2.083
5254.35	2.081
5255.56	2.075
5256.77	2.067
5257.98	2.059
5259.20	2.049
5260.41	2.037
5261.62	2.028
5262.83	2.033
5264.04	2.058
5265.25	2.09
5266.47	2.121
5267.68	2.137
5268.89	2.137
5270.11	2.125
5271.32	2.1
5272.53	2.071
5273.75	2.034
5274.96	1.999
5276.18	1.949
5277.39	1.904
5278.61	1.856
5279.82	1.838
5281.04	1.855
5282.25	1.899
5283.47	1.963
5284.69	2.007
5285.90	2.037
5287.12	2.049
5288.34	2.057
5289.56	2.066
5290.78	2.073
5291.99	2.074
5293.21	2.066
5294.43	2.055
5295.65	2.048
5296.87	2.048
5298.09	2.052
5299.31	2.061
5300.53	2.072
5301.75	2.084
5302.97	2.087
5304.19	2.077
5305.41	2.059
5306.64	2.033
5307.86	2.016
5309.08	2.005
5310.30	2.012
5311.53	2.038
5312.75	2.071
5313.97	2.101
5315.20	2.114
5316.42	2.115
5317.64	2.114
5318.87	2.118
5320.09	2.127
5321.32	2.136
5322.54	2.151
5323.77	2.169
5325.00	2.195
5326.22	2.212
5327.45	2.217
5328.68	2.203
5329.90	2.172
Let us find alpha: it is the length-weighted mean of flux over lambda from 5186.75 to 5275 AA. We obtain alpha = 2.02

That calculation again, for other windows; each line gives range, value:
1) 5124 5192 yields 1.99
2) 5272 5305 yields 2.01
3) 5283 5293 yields 2.04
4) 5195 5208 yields 2.08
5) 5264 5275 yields 2.09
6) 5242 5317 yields 2.04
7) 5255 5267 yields 2.06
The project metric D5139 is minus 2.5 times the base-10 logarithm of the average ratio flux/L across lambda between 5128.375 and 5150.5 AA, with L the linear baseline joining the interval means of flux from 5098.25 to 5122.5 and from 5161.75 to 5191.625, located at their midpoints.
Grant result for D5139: -0.04 mag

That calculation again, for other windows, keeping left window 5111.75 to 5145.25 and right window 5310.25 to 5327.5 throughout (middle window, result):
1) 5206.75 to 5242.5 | 0.07 mag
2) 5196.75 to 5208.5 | 0.05 mag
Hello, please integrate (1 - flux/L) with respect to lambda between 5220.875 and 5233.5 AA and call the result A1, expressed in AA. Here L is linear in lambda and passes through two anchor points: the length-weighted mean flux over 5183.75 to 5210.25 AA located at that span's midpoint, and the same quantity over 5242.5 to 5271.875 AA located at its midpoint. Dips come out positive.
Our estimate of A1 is 0.0 AA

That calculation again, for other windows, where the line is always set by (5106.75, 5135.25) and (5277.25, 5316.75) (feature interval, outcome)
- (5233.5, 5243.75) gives 0.5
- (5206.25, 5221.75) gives 0.4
